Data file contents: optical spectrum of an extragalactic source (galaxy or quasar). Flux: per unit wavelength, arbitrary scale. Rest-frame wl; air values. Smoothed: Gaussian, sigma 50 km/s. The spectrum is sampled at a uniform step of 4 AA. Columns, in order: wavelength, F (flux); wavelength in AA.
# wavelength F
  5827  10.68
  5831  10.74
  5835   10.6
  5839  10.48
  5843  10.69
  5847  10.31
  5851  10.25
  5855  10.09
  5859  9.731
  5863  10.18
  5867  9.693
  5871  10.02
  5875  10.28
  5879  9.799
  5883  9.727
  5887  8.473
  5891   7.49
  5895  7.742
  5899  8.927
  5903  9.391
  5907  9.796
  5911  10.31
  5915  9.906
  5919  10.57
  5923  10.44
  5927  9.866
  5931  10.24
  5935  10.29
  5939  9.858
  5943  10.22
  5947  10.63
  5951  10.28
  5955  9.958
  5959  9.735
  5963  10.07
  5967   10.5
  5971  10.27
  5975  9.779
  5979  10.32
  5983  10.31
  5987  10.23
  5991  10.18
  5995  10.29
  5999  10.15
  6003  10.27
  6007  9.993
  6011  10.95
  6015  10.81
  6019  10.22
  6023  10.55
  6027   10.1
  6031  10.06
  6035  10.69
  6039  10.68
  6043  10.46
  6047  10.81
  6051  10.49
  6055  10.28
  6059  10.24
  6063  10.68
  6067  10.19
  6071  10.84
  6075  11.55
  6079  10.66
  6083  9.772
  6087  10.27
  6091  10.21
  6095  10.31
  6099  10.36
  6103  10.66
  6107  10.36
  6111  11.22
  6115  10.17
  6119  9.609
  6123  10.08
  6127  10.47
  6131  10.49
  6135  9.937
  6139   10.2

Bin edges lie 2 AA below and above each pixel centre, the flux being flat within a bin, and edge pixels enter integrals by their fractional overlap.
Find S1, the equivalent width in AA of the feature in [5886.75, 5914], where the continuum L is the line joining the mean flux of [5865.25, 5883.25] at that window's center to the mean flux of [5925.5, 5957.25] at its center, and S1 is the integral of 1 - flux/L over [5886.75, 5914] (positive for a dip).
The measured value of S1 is 2.9 AA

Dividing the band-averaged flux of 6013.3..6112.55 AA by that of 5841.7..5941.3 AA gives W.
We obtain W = 1.1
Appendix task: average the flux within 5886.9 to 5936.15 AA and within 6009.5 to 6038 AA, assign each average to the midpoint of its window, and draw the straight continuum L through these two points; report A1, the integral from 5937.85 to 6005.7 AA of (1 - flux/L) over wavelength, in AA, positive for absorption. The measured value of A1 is -1.0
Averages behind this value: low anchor 9.52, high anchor 10.5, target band 10.2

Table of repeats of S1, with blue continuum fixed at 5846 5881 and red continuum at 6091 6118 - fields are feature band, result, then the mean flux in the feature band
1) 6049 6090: -0.4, 10.5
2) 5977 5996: 0.0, 10.3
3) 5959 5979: 0.2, 10.1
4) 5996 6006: 0.1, 10.2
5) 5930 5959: 0.0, 10.2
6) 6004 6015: -0.2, 10.5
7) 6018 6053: -0.4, 10.5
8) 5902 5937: 0.1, 10.1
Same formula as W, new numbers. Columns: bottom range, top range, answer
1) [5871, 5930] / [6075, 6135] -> 1.09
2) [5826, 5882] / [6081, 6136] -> 1.00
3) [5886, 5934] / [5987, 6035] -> 1.09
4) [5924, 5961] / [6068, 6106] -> 1.04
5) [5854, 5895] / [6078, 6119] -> 1.10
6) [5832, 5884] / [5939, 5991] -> 1.00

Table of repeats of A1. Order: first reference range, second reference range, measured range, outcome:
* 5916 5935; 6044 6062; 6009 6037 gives -0.17 AA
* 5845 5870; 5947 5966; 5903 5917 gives 0.22 AA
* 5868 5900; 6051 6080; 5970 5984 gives -0.40 AA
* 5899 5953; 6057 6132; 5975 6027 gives -0.41 AA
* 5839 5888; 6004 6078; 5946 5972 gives 0.24 AA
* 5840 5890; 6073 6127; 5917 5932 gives -0.38 AA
